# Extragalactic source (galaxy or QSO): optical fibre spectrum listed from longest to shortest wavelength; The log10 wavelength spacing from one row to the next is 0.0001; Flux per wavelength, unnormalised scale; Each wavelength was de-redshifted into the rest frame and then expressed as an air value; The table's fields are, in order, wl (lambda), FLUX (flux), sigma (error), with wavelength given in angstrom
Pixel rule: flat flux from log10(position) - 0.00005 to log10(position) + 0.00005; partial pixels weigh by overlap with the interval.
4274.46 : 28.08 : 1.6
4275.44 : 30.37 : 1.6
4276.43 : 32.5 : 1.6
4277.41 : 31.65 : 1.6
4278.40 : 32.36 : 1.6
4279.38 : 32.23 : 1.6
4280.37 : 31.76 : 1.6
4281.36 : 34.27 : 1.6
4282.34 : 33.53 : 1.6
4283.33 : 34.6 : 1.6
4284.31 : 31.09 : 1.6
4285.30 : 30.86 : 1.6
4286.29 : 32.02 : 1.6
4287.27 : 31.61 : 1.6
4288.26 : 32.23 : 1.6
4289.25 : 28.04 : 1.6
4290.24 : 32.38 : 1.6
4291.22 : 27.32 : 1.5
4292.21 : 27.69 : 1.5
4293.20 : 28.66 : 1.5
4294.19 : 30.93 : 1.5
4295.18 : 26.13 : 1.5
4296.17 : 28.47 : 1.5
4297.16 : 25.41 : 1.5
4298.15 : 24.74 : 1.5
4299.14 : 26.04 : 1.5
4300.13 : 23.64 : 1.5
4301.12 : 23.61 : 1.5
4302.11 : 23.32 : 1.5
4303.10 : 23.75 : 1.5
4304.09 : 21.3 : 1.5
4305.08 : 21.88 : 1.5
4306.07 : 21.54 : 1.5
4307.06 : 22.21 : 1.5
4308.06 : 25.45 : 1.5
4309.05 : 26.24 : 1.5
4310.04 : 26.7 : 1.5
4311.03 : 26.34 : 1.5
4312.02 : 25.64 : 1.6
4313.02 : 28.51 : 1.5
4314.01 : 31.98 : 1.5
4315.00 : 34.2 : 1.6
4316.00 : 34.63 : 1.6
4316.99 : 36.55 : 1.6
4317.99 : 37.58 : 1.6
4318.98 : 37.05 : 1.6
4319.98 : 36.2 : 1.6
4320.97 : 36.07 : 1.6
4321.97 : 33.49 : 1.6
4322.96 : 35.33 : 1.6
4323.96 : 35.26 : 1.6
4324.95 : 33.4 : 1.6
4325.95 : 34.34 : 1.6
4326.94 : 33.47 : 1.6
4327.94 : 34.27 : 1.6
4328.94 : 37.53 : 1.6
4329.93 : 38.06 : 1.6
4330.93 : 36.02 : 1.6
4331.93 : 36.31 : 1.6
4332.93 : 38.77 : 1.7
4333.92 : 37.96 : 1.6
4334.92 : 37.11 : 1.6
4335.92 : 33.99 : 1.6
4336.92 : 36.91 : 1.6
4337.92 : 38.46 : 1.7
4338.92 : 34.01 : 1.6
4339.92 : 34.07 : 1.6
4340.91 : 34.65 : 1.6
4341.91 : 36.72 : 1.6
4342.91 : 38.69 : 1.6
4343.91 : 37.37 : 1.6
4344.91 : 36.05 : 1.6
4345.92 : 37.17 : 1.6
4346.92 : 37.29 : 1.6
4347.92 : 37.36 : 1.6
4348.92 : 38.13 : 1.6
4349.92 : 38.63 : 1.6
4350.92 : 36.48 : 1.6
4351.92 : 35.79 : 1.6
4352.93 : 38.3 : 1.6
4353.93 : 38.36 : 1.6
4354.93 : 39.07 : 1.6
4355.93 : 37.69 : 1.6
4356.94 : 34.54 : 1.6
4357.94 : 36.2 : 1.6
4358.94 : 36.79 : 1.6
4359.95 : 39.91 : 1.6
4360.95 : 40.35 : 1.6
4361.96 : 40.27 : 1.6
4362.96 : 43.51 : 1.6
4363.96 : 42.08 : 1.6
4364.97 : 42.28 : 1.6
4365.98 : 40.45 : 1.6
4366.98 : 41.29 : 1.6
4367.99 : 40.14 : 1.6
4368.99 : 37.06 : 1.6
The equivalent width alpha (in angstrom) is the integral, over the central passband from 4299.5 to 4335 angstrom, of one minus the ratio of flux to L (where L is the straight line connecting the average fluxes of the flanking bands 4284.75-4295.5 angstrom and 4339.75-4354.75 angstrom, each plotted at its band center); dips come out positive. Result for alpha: 2.4 angstrom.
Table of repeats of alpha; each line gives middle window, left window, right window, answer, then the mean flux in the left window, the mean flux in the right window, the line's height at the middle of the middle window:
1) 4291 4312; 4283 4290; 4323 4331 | 4.8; 31.4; 35.3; 32.9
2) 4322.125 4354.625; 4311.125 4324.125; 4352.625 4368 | 0.1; 33.8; 39.4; 36.5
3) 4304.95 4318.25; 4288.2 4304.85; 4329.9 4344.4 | 0.8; 26.5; 36.6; 30.2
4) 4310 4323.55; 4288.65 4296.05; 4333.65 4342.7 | -0.2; 28.8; 36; 32.6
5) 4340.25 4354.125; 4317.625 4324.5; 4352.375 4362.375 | 0.1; 35.8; 38.1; 37.5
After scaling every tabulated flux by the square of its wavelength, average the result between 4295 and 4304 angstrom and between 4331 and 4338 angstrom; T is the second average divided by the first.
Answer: 1.51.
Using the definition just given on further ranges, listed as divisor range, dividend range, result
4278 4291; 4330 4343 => 1.17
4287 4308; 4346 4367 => 1.52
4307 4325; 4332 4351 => 1.17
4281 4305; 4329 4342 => 1.32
